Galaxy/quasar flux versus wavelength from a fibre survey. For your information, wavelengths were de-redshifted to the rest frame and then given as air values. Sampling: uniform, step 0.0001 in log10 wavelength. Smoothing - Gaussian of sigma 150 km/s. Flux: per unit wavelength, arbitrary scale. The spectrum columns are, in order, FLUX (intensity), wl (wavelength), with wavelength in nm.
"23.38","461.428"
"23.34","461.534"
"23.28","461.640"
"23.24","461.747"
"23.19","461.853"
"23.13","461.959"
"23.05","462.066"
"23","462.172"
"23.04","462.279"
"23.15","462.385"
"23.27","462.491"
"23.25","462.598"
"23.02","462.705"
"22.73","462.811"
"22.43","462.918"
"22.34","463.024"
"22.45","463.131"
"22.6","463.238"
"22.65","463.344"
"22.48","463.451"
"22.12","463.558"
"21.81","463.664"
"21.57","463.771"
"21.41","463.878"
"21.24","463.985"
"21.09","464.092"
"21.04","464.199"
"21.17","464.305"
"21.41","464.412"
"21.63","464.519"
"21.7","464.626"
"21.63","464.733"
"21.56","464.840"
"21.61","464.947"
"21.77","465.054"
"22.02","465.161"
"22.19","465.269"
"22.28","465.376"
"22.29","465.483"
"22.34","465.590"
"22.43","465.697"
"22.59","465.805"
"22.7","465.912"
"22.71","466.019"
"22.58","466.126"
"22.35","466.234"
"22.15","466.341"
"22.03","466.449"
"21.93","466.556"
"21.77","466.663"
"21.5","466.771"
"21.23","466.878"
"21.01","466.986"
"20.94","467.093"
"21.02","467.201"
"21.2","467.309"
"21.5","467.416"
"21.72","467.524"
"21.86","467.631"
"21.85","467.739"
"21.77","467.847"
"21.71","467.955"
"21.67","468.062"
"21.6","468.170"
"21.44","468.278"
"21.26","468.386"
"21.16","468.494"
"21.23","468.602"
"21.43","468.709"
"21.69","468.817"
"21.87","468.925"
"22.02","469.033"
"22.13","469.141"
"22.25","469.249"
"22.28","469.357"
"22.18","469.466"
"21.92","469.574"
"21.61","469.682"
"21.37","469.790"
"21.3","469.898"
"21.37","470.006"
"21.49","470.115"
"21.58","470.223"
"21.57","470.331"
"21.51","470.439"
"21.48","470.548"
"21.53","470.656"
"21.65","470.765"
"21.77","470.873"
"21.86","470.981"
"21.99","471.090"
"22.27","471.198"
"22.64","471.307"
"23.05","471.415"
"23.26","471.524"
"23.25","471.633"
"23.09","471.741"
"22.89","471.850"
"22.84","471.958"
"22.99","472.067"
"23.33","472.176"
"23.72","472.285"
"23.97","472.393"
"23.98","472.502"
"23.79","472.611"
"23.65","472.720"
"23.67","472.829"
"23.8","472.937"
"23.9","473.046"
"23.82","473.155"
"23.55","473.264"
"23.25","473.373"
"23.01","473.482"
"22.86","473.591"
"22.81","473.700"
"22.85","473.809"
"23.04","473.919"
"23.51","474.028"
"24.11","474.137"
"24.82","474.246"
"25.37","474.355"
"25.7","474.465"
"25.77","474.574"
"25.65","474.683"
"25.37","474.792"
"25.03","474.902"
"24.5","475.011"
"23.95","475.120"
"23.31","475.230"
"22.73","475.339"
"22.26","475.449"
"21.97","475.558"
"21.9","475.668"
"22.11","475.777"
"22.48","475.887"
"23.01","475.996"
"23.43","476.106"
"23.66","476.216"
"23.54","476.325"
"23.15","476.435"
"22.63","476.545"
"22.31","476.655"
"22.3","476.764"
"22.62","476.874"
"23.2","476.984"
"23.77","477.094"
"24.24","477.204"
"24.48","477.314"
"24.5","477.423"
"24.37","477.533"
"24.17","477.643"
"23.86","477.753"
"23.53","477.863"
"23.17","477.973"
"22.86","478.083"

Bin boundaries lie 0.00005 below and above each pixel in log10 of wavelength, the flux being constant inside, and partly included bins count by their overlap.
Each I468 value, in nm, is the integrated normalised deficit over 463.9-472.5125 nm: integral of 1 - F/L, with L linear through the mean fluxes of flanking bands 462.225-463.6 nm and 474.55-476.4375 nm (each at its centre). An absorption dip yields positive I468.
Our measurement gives 0.42 nm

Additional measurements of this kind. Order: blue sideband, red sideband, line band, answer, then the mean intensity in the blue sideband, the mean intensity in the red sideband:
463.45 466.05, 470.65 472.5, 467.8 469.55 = 0.05 nm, 21.9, 22.8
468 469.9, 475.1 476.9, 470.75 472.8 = -0.08 nm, 21.7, 22.8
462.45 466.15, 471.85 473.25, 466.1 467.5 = 0.06 nm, 22.1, 23.6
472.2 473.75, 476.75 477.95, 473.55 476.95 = 0.02 nm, 23.6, 23.8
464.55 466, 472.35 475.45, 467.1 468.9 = 0.09 nm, 22.1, 24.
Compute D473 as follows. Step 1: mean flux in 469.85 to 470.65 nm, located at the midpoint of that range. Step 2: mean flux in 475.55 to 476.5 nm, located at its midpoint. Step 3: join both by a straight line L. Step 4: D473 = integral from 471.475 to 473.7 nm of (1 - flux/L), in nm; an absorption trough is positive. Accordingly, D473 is -0.141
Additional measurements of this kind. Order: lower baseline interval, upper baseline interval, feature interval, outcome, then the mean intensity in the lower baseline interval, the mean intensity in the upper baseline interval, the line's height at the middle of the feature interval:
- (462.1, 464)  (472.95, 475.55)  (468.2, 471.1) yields 0.21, 22.5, 23.9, 23.3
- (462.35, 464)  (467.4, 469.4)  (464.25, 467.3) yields 0.03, 22.4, 21.7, 22.1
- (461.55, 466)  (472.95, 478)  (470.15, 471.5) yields 0.07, 22.3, 23.6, 23.1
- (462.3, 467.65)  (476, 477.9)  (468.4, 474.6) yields 0.03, 22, 23.5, 22.8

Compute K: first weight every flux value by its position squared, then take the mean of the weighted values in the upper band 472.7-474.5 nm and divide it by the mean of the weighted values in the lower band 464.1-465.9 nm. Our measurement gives 1.13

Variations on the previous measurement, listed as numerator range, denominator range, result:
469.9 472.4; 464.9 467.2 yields 1.04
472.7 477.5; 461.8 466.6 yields 1.11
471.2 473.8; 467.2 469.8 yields 1.09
